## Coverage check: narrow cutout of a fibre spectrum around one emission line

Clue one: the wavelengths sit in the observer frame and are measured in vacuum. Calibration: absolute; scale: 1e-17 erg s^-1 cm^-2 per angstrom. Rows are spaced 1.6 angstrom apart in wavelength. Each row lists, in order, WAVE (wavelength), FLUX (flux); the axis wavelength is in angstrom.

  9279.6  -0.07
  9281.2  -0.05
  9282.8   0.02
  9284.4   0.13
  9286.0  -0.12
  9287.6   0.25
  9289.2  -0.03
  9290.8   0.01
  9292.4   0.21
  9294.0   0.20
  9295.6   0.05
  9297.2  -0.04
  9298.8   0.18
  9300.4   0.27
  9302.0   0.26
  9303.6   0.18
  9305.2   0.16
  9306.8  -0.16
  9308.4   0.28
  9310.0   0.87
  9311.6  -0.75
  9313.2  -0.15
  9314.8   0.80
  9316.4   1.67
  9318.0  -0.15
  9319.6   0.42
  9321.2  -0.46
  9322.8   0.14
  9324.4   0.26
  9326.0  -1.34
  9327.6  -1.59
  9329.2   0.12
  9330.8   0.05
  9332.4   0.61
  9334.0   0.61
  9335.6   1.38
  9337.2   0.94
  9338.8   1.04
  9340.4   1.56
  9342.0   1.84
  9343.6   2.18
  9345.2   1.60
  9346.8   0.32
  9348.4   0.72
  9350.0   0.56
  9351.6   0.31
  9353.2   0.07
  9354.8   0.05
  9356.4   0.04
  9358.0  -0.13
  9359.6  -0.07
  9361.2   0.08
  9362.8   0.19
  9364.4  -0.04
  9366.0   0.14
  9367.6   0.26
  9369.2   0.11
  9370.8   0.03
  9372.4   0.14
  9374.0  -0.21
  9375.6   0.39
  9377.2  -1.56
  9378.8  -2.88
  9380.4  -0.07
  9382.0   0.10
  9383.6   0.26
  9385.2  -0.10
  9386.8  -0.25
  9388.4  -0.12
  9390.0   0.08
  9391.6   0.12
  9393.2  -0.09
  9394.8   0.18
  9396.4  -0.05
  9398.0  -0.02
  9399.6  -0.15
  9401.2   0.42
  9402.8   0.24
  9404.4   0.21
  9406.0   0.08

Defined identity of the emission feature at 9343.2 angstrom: [O II] 3727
